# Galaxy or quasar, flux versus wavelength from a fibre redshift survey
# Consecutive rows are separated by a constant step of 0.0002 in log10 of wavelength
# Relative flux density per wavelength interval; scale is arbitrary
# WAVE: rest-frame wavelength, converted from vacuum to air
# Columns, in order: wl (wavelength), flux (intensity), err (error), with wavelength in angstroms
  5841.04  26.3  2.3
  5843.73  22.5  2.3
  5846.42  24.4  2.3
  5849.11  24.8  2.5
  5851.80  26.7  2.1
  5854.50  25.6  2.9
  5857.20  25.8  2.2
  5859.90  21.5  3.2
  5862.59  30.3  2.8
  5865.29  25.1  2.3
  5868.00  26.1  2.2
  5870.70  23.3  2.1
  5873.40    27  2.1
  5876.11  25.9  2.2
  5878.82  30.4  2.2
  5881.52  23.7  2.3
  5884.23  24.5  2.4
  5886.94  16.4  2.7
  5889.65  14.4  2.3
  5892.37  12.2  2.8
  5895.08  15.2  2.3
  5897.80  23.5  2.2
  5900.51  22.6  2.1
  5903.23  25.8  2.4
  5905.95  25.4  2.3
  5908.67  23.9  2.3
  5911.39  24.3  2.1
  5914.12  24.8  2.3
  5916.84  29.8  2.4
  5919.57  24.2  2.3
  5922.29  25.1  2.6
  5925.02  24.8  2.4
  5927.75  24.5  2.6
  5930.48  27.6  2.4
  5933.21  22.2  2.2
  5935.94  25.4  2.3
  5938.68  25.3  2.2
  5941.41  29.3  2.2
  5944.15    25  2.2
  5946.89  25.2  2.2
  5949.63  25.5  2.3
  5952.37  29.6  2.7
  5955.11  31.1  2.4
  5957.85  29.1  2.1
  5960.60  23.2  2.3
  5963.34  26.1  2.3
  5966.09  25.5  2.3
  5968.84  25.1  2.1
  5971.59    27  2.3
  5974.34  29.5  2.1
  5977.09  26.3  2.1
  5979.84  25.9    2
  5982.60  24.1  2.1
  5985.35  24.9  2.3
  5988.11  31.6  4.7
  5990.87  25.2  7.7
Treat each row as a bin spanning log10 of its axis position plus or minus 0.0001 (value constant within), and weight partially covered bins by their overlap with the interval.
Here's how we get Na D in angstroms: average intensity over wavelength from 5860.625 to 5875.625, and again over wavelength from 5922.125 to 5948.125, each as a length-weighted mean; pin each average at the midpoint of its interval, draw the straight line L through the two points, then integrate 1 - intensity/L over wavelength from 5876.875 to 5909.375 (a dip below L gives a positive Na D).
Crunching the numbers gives 5.5 angstroms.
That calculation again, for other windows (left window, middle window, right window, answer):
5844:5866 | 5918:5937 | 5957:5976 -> 0.9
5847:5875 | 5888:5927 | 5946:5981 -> 5.4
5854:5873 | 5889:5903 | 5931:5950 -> 3.9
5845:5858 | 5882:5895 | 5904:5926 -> 4.2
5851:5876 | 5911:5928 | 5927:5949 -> 0.1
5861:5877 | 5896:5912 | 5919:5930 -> 0.9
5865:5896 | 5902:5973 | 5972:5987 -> -4.3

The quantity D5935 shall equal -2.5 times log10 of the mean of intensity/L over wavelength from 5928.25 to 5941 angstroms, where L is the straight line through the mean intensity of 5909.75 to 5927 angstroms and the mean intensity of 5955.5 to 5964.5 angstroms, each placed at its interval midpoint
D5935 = 0.02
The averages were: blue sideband 25.4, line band 25.4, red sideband 26.7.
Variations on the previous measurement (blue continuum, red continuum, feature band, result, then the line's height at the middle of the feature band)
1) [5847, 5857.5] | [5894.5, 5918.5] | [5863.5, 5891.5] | 0.063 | 25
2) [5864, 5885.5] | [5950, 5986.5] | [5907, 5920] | 0.028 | 26.1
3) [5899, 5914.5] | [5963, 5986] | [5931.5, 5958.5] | -0.056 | 25.4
